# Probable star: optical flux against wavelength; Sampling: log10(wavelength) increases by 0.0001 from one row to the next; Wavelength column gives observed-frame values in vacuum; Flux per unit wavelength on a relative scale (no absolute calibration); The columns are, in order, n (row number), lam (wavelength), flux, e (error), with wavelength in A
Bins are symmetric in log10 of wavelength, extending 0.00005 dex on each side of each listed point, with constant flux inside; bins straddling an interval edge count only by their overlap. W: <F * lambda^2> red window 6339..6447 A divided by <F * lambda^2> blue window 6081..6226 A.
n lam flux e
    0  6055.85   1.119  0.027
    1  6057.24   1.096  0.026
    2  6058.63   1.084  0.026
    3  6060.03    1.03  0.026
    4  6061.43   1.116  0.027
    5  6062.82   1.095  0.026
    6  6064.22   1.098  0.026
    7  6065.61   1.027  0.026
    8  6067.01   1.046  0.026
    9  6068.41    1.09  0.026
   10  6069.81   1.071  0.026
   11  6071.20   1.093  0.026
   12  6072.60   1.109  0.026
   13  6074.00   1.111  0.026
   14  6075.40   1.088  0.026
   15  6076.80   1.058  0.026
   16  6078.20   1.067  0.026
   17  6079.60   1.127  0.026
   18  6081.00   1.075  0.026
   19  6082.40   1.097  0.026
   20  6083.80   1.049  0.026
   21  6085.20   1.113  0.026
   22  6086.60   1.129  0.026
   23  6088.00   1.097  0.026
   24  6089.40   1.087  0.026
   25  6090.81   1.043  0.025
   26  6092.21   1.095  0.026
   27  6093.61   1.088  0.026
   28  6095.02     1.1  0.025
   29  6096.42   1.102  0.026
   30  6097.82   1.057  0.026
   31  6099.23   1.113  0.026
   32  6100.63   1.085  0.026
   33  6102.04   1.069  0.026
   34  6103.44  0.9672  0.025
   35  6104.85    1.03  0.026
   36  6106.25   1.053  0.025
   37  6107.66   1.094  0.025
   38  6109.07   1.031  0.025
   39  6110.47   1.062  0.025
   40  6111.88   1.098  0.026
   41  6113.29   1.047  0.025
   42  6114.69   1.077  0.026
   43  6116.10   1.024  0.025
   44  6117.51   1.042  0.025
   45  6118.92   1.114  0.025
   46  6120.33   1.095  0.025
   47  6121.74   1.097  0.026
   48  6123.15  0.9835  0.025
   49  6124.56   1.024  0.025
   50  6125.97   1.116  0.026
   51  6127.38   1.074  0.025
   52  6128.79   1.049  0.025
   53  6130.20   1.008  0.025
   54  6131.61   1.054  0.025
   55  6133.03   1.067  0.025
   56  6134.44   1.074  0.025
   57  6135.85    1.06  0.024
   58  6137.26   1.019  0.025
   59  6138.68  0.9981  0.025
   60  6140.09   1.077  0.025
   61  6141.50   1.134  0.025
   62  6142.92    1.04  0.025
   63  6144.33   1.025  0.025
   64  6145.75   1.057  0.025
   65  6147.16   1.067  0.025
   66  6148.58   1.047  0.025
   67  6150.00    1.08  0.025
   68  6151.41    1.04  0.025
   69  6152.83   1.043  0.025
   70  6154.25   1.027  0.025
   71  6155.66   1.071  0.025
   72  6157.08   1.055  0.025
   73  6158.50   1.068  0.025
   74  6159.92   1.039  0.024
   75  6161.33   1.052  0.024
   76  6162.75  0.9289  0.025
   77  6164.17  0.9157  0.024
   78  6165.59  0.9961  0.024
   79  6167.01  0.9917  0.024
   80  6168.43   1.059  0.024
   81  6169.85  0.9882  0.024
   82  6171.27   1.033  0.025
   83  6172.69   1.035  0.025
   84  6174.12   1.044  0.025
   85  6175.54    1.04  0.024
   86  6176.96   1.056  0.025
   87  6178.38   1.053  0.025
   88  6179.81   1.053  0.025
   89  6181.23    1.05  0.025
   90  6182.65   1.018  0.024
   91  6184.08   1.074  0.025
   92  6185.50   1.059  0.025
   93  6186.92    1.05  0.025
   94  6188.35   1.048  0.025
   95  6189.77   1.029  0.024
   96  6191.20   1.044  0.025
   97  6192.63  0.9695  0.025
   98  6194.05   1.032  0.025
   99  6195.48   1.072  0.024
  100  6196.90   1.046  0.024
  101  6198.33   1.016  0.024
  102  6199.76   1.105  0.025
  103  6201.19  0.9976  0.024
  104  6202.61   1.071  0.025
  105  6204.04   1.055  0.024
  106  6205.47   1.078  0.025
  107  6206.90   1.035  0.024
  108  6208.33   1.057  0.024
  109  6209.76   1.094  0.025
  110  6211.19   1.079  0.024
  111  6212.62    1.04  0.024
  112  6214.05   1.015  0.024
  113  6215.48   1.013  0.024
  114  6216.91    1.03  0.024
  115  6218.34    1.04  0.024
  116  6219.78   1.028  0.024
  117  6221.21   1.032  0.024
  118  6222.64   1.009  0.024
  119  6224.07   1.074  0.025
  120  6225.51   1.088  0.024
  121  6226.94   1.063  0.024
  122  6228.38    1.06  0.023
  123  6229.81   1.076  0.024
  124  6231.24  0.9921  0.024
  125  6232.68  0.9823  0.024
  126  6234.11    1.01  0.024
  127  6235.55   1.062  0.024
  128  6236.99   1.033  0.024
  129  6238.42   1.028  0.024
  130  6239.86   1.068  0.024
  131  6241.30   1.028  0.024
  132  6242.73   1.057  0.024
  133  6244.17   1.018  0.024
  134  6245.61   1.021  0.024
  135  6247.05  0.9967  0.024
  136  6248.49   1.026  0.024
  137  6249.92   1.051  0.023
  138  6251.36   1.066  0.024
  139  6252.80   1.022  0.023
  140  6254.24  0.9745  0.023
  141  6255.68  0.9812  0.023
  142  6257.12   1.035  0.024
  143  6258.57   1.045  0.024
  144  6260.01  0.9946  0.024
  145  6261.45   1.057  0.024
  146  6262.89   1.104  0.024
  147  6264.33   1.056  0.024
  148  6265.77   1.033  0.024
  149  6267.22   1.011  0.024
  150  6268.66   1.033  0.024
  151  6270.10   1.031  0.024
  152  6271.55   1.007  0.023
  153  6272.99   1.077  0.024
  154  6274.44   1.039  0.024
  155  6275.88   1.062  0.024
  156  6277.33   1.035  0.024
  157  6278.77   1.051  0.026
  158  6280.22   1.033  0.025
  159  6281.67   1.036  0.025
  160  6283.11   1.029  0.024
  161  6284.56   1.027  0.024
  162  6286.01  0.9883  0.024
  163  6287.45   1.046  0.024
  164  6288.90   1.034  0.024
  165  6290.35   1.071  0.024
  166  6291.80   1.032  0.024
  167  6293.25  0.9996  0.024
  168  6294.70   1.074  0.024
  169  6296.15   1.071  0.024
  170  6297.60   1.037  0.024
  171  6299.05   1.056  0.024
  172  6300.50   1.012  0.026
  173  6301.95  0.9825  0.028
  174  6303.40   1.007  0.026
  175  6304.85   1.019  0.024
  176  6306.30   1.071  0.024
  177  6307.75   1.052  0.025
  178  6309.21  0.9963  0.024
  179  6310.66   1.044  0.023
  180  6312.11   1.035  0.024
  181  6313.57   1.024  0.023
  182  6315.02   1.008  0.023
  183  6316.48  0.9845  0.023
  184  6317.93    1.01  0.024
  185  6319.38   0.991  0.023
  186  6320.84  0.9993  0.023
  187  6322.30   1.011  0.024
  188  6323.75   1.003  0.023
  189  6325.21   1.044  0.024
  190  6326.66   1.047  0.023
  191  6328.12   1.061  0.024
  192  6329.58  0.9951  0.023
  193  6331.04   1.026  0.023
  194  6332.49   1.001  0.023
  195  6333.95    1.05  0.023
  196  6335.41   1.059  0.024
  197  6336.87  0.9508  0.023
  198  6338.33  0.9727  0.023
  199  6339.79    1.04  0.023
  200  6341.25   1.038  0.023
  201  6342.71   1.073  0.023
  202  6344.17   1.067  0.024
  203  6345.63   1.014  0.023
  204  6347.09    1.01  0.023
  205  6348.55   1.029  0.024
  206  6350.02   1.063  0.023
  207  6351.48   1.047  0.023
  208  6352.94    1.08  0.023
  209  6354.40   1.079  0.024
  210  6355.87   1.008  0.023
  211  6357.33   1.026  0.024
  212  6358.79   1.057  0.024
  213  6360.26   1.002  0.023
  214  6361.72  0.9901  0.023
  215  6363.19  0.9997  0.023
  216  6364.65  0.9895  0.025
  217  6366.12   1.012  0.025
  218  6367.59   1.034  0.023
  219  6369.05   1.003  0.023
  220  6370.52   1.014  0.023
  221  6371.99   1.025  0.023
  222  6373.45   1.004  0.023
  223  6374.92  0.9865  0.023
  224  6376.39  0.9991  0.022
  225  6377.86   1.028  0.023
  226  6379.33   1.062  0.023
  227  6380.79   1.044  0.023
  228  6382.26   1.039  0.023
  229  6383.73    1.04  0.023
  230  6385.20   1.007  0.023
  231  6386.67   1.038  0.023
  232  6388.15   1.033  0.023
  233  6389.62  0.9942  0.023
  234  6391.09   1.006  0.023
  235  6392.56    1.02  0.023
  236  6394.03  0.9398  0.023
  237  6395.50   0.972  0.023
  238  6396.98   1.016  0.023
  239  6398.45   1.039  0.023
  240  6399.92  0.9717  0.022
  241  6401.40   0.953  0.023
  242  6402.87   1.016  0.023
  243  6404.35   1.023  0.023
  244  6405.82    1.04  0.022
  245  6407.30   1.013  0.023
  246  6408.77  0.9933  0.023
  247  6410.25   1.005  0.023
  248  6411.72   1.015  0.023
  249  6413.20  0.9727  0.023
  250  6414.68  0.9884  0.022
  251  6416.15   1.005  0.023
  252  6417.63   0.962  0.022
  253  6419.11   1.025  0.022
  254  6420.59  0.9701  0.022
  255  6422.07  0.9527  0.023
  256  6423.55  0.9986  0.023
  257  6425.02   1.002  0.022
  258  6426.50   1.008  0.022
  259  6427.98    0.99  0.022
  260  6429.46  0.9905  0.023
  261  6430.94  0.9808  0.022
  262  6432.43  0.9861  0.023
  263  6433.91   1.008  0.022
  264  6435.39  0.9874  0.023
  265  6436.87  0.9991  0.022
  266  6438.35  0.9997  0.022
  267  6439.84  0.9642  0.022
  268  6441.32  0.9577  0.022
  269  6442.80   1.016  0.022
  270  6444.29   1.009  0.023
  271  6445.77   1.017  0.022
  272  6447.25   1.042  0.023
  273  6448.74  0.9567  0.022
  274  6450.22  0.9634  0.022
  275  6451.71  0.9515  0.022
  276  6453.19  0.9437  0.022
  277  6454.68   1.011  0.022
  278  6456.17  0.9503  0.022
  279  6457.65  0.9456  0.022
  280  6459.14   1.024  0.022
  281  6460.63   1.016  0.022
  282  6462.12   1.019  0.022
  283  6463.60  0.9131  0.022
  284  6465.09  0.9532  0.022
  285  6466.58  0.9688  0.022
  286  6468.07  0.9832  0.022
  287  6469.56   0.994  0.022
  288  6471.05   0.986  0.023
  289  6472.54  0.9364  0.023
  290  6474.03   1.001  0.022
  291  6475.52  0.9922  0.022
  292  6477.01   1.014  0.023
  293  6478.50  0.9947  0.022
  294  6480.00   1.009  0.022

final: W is 1.04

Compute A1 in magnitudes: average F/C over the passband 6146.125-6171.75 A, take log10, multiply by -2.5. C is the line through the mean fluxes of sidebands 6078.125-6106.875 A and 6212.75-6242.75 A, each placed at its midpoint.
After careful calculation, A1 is 0.03 mag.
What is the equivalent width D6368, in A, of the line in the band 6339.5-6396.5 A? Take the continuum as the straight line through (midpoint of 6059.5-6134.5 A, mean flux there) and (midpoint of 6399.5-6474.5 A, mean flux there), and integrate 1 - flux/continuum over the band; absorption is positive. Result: -1.0 A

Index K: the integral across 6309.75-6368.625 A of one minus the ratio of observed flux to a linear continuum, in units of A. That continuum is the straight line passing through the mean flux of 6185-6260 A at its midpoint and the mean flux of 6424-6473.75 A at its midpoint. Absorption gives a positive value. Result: -0.8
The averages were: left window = 1.04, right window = 0.984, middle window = 1.02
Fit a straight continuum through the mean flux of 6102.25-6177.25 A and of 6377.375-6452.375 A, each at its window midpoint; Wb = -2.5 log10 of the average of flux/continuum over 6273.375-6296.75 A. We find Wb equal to -0.02 mag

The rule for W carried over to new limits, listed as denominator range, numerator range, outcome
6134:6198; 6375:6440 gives 1.04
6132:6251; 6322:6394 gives 1.04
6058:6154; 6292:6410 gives 1.03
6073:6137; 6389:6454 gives 1.03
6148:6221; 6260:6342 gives 1.03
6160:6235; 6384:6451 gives 1.03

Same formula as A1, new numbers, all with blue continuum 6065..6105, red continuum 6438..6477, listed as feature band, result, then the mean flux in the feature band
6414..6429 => 0.00 mag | 0.991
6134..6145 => 0.01 mag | 1.05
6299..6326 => 0.00 mag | 1.02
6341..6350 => -0.03 mag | 1.04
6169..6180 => 0.02 mag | 1.04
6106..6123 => 0.00 mag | 1.07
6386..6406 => -0.01 mag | 1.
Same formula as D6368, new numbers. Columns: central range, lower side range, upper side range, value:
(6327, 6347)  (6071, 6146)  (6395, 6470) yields -0.3 A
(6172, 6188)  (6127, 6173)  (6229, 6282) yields -0.2 A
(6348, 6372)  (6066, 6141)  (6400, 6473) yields -0.5 A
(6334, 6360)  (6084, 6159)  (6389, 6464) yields -0.7 A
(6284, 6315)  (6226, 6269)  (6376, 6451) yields -0.3 A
